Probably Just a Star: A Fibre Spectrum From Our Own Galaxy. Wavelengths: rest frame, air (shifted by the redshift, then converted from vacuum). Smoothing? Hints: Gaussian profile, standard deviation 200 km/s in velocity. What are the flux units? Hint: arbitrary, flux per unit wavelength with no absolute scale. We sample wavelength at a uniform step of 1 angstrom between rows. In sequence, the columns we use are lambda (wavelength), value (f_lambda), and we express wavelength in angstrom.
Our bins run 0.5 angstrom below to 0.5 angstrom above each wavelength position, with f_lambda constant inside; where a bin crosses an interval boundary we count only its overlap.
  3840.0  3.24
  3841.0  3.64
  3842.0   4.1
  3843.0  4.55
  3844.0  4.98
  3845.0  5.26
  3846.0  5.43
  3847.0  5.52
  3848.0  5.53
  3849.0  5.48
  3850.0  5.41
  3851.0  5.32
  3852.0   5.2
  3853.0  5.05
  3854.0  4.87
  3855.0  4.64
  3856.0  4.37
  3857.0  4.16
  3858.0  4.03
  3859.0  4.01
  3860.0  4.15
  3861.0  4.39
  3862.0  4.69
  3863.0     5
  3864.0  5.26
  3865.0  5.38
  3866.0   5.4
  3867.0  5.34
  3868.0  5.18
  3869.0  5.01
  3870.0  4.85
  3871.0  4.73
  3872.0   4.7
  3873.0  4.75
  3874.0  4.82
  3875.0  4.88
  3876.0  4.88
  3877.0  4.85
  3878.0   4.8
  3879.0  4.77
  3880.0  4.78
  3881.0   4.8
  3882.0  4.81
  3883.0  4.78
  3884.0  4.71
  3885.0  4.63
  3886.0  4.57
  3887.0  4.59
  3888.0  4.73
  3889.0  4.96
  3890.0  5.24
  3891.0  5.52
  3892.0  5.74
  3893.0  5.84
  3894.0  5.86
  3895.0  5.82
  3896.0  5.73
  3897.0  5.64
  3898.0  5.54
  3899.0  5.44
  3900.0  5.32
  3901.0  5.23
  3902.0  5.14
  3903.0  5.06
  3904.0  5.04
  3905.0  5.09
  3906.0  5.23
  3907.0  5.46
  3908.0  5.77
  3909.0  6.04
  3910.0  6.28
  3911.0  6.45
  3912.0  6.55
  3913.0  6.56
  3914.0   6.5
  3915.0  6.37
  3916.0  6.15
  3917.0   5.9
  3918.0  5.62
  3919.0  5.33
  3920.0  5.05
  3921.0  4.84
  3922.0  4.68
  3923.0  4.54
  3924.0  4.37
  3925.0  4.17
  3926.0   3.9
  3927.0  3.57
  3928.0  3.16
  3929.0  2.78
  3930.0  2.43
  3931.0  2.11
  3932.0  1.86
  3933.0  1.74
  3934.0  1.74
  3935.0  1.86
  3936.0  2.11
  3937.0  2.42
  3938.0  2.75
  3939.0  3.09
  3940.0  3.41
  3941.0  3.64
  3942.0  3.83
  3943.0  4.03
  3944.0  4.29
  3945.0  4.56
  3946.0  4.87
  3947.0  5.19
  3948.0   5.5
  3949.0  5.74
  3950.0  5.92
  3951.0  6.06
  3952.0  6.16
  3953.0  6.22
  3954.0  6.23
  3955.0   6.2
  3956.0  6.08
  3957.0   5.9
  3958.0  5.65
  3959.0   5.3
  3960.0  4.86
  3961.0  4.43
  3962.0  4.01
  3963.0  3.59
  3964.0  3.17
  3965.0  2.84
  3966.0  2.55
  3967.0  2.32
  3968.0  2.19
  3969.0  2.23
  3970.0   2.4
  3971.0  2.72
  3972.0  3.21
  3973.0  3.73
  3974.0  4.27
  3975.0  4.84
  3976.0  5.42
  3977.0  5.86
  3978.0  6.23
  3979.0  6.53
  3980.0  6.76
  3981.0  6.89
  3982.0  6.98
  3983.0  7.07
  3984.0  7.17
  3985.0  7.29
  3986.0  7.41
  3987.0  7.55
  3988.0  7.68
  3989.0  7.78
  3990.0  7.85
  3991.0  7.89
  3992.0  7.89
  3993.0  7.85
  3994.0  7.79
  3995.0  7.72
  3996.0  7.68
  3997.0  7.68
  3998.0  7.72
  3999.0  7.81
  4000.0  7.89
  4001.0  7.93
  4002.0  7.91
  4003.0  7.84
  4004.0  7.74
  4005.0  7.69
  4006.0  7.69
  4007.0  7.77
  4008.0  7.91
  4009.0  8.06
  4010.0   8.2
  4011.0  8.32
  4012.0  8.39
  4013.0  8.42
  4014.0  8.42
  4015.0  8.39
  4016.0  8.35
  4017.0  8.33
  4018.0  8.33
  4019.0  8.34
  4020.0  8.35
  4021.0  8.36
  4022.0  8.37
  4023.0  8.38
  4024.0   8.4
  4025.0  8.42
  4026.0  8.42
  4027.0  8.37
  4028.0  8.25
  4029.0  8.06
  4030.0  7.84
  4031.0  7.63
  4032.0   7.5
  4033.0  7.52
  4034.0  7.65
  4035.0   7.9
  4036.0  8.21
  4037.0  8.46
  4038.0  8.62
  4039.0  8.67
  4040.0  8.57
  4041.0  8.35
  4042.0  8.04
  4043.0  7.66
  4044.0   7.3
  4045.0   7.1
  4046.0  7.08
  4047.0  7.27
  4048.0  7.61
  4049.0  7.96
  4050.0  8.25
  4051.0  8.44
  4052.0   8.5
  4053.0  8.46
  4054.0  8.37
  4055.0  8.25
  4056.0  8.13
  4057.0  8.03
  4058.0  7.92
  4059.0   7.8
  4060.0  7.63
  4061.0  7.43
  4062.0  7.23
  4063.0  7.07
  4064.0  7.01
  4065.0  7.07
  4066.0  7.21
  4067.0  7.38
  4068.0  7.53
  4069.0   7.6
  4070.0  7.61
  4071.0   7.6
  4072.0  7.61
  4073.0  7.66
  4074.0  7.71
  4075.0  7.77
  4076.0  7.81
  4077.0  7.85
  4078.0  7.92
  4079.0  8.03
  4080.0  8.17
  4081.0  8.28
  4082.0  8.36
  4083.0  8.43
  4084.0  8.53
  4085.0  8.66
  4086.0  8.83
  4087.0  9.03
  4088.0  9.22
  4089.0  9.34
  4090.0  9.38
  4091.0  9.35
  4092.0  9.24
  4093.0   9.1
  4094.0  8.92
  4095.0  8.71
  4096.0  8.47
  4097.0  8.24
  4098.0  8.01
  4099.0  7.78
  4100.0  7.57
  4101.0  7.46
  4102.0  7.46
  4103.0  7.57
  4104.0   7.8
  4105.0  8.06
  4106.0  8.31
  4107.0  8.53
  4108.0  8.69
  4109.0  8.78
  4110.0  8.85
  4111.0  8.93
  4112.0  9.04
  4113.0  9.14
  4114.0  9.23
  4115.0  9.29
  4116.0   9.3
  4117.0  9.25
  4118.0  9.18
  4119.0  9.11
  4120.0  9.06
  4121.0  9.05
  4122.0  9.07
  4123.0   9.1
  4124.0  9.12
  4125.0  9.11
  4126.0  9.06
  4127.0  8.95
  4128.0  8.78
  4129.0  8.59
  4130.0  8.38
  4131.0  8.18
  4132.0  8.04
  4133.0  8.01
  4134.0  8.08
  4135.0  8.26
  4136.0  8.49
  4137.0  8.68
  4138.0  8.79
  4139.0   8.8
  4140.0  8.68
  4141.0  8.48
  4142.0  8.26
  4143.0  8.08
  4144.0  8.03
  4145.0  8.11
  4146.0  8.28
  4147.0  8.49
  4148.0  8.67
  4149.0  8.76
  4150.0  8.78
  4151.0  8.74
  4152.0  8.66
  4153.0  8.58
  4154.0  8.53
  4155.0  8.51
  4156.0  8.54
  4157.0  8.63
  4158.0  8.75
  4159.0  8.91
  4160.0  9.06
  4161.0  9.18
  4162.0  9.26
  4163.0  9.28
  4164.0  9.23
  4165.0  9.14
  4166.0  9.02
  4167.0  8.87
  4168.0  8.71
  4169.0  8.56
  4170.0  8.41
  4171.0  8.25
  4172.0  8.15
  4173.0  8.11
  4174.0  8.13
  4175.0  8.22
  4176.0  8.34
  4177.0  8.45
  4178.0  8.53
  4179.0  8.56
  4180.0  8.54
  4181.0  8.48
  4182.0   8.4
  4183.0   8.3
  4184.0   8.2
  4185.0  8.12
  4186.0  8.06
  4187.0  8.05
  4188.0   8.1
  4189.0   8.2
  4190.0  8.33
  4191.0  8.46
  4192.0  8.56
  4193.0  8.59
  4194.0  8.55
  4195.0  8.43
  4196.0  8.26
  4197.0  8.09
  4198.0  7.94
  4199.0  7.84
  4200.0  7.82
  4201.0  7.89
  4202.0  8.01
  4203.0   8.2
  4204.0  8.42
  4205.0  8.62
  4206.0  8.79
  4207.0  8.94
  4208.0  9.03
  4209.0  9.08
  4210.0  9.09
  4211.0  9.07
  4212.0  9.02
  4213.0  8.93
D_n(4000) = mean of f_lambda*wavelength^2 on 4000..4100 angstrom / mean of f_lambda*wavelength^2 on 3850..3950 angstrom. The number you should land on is 1.8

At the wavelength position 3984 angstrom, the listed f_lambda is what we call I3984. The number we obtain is 7.17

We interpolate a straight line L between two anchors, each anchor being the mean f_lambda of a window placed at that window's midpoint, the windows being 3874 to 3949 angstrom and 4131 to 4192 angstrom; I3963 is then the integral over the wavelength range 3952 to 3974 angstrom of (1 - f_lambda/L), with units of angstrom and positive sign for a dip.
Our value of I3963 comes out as 5.2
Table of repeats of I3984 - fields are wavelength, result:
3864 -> 5.26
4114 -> 9.23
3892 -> 5.74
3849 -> 5.48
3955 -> 6.2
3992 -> 7.89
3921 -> 4.84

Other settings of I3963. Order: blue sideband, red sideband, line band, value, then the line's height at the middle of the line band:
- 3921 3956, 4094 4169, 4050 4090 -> -4.7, 7.16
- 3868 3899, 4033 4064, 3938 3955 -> 3.5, 6.14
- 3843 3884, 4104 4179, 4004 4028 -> -4.3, 6.97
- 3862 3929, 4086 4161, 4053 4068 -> 0.1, 7.68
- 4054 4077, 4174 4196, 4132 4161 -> -1.5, 8.11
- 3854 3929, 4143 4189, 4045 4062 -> -1.9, 7.12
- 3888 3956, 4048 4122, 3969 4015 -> -4.6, 6.3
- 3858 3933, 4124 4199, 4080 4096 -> -2.8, 7.53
